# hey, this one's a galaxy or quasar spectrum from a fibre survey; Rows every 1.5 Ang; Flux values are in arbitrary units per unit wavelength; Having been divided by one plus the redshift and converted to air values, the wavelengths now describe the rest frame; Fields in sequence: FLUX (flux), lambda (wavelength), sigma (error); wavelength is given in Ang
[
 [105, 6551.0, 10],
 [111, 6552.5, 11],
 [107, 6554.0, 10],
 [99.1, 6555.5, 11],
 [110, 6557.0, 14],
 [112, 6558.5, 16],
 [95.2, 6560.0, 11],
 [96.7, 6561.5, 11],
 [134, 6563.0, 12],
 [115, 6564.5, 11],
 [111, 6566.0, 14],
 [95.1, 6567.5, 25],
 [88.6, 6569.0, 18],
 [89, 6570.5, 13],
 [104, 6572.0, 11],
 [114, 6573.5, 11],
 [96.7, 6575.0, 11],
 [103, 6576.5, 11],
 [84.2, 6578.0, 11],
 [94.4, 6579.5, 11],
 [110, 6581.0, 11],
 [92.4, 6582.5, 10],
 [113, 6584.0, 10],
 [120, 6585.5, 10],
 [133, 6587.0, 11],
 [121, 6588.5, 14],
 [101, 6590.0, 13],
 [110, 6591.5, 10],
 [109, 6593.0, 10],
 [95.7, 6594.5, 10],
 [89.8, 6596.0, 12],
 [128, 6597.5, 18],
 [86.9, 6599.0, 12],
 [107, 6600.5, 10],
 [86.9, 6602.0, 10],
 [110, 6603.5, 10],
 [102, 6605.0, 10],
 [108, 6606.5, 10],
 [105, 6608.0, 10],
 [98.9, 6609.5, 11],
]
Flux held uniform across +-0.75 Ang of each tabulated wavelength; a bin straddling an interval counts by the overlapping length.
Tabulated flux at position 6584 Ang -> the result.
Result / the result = 113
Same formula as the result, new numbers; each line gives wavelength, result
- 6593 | 109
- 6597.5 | 128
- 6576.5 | 103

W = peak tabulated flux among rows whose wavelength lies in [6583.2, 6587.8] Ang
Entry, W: 133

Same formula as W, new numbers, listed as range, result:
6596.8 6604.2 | 128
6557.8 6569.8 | 134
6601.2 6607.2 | 110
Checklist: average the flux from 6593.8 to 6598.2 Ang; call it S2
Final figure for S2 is 104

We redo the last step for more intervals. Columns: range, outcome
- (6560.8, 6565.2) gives 115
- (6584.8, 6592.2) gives 117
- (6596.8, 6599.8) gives 107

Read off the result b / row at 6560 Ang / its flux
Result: 95.2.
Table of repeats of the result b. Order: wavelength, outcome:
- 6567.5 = 95.1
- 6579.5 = 94.4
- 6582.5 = 92.4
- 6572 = 104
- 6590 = 101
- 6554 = 107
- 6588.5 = 121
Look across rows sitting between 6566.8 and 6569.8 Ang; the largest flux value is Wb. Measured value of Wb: 95.1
